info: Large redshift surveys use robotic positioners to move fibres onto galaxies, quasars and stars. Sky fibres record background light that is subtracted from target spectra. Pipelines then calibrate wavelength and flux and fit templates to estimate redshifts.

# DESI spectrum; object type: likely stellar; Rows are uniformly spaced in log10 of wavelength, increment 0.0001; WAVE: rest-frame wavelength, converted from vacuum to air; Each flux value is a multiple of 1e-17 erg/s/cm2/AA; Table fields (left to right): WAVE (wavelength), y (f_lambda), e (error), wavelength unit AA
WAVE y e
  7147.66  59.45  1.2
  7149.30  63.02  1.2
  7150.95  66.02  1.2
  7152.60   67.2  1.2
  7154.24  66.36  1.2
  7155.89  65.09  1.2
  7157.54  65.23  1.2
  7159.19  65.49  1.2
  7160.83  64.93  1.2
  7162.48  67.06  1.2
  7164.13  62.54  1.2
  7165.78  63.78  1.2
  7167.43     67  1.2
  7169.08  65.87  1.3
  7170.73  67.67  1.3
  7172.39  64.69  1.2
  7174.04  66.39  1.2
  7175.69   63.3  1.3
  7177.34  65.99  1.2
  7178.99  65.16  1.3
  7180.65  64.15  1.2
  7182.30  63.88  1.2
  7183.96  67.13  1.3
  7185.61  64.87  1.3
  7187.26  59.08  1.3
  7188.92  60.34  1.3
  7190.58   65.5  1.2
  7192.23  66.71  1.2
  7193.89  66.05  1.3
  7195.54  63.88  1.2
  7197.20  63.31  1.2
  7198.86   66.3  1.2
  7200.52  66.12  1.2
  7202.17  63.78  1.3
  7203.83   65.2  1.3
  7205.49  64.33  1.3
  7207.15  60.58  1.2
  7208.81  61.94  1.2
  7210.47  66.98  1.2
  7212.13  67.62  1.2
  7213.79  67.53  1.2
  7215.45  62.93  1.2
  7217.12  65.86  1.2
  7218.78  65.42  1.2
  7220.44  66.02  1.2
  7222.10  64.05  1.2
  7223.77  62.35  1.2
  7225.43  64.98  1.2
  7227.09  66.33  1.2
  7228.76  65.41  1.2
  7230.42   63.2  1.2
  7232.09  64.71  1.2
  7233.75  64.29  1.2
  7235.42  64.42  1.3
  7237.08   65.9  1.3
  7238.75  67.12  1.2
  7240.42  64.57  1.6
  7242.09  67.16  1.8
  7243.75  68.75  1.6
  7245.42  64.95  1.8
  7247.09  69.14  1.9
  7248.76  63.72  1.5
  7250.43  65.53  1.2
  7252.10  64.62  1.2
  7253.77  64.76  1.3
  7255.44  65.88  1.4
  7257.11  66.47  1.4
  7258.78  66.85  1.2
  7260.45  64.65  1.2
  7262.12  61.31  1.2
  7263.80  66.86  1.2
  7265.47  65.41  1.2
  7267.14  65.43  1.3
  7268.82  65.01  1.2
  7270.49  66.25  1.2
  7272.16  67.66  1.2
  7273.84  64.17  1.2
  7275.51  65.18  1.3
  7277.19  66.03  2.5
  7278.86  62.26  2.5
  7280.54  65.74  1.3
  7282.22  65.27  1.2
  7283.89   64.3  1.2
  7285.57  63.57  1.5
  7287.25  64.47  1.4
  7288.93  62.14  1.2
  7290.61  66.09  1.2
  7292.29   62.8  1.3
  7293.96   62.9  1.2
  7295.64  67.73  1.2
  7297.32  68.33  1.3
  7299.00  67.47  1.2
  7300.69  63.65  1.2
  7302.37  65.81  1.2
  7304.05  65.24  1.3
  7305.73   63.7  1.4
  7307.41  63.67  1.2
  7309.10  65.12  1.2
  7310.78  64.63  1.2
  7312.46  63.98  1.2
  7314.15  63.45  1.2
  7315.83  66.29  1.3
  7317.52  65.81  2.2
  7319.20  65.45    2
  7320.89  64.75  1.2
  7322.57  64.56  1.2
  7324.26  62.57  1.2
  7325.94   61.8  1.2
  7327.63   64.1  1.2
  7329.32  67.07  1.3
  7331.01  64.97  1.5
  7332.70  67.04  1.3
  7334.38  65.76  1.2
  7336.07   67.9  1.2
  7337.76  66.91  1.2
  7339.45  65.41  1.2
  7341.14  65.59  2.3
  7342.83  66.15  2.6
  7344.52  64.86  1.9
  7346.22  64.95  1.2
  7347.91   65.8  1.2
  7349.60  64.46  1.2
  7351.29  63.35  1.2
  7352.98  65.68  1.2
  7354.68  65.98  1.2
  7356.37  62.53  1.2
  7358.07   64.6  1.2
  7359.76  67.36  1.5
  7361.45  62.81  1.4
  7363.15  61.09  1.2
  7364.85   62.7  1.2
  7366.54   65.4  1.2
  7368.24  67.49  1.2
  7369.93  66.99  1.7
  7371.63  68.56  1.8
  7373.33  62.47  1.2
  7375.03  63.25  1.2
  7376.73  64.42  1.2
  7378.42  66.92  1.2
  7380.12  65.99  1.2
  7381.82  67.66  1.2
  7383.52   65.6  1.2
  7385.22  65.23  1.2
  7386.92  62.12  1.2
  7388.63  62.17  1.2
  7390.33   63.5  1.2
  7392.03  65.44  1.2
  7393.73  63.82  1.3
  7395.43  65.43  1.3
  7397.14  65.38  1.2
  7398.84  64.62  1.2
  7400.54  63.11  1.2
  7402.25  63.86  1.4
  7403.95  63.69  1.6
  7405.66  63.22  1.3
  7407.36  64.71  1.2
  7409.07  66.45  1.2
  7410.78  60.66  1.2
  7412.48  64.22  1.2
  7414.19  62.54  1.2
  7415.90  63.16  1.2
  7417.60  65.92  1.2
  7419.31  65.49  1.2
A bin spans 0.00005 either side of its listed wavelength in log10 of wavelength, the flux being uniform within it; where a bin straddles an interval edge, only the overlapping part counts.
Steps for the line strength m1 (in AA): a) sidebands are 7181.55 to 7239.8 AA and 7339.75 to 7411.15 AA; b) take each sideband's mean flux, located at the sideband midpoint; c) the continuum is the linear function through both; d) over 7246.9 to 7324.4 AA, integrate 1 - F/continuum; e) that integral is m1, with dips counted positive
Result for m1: -0.4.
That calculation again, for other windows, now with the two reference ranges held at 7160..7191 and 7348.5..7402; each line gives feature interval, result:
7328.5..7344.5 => -0.38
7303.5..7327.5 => 0.14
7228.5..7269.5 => -0.48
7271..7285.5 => -0.07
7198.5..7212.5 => 0.02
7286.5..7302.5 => -0.10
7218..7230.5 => -0.02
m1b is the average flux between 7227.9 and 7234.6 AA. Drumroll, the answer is 64.4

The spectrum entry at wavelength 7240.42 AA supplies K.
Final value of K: 64.57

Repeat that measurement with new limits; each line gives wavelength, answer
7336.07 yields 67.9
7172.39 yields 64.69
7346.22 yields 64.95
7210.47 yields 66.98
